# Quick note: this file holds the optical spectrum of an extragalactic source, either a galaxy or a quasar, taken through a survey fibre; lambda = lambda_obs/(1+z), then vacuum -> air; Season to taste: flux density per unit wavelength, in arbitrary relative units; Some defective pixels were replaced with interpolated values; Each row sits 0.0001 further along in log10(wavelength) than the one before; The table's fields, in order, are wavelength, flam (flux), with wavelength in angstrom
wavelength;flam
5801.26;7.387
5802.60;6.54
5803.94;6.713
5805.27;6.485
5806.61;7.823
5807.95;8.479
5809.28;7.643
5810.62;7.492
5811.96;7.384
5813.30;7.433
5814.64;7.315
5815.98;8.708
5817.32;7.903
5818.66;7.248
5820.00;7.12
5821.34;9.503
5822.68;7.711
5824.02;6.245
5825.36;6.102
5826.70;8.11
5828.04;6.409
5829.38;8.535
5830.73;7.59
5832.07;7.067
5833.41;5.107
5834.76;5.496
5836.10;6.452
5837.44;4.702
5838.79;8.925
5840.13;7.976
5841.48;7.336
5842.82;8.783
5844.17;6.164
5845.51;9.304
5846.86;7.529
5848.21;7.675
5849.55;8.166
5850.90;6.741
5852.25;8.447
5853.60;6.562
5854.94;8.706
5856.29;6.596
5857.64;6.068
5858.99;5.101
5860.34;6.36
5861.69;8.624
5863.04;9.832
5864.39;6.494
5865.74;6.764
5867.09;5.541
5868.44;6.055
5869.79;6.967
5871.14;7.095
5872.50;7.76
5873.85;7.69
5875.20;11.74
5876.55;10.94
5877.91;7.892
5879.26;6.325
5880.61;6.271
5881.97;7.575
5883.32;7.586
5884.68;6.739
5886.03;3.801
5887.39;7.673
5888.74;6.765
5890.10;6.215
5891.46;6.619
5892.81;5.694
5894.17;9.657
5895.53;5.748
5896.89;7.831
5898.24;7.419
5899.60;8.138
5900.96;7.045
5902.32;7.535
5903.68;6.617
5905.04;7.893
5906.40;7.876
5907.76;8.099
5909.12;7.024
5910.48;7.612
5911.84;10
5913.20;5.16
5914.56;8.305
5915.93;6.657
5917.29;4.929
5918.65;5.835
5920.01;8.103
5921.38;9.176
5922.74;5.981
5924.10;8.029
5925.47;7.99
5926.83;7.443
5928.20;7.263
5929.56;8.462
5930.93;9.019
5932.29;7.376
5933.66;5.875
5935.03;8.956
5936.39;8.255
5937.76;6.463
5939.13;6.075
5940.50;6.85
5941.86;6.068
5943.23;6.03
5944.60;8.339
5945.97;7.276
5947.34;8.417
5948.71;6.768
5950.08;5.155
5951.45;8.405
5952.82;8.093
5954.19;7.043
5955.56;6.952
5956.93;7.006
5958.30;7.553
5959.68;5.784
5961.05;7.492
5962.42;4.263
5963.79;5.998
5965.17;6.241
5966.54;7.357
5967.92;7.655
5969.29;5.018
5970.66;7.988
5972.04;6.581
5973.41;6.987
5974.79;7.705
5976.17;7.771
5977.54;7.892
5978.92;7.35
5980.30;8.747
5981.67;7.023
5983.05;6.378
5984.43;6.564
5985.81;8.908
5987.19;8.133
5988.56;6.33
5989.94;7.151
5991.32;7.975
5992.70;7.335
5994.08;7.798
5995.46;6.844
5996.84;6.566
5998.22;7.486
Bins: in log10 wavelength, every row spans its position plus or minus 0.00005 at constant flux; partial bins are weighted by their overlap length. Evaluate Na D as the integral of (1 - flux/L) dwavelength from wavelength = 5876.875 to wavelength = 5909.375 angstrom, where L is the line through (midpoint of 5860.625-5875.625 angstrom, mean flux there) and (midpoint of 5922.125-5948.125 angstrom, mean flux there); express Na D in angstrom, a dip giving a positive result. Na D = 1.6 angstrom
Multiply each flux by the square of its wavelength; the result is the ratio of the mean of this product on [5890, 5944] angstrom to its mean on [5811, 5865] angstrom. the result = 1.0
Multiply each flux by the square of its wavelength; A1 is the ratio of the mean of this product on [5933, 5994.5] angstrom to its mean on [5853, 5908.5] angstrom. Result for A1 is 1.01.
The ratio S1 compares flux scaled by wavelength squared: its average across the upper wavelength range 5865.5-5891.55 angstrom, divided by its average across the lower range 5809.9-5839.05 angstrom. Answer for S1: 1.02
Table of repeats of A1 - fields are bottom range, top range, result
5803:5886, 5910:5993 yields 1.01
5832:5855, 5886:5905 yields 0.99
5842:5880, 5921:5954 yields 1.00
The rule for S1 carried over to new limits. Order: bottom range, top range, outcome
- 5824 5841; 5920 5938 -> 1.17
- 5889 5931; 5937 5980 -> 0.96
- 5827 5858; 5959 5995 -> 1.02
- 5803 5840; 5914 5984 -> 1.03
